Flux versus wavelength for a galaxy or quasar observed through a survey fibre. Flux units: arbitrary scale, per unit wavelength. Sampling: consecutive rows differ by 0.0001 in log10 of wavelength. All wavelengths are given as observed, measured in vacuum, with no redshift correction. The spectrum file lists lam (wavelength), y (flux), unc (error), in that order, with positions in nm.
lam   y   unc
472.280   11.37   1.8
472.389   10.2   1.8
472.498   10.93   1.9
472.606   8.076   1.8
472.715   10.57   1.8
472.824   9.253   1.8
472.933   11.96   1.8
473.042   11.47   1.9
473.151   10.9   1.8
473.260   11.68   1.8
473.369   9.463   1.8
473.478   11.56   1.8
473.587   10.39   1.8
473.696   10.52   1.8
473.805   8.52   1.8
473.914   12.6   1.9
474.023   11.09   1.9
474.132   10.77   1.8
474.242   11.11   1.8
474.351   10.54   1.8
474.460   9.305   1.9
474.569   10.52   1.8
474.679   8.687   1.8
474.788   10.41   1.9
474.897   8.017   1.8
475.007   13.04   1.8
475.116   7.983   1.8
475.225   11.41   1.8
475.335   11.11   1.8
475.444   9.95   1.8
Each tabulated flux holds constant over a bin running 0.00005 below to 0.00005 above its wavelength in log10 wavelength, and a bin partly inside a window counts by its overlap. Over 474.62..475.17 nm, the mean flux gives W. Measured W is 9.63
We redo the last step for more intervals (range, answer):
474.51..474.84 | 9.86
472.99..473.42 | 10.9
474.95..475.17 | 10.5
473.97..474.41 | 10.9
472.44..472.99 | 10.2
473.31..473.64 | 10.5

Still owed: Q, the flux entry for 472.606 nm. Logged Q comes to 8.076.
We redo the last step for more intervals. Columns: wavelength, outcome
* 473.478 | 11.56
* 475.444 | 9.95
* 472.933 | 11.96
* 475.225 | 11.41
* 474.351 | 10.54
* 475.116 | 7.983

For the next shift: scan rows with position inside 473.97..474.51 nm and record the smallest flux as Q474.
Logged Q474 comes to 9.305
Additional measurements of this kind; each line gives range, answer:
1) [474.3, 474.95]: 8.017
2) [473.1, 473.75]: 9.463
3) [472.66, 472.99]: 9.253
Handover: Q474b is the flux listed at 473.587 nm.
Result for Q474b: 10.39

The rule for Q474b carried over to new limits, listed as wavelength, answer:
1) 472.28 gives 11.37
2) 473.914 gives 12.6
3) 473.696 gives 10.52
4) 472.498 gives 10.93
